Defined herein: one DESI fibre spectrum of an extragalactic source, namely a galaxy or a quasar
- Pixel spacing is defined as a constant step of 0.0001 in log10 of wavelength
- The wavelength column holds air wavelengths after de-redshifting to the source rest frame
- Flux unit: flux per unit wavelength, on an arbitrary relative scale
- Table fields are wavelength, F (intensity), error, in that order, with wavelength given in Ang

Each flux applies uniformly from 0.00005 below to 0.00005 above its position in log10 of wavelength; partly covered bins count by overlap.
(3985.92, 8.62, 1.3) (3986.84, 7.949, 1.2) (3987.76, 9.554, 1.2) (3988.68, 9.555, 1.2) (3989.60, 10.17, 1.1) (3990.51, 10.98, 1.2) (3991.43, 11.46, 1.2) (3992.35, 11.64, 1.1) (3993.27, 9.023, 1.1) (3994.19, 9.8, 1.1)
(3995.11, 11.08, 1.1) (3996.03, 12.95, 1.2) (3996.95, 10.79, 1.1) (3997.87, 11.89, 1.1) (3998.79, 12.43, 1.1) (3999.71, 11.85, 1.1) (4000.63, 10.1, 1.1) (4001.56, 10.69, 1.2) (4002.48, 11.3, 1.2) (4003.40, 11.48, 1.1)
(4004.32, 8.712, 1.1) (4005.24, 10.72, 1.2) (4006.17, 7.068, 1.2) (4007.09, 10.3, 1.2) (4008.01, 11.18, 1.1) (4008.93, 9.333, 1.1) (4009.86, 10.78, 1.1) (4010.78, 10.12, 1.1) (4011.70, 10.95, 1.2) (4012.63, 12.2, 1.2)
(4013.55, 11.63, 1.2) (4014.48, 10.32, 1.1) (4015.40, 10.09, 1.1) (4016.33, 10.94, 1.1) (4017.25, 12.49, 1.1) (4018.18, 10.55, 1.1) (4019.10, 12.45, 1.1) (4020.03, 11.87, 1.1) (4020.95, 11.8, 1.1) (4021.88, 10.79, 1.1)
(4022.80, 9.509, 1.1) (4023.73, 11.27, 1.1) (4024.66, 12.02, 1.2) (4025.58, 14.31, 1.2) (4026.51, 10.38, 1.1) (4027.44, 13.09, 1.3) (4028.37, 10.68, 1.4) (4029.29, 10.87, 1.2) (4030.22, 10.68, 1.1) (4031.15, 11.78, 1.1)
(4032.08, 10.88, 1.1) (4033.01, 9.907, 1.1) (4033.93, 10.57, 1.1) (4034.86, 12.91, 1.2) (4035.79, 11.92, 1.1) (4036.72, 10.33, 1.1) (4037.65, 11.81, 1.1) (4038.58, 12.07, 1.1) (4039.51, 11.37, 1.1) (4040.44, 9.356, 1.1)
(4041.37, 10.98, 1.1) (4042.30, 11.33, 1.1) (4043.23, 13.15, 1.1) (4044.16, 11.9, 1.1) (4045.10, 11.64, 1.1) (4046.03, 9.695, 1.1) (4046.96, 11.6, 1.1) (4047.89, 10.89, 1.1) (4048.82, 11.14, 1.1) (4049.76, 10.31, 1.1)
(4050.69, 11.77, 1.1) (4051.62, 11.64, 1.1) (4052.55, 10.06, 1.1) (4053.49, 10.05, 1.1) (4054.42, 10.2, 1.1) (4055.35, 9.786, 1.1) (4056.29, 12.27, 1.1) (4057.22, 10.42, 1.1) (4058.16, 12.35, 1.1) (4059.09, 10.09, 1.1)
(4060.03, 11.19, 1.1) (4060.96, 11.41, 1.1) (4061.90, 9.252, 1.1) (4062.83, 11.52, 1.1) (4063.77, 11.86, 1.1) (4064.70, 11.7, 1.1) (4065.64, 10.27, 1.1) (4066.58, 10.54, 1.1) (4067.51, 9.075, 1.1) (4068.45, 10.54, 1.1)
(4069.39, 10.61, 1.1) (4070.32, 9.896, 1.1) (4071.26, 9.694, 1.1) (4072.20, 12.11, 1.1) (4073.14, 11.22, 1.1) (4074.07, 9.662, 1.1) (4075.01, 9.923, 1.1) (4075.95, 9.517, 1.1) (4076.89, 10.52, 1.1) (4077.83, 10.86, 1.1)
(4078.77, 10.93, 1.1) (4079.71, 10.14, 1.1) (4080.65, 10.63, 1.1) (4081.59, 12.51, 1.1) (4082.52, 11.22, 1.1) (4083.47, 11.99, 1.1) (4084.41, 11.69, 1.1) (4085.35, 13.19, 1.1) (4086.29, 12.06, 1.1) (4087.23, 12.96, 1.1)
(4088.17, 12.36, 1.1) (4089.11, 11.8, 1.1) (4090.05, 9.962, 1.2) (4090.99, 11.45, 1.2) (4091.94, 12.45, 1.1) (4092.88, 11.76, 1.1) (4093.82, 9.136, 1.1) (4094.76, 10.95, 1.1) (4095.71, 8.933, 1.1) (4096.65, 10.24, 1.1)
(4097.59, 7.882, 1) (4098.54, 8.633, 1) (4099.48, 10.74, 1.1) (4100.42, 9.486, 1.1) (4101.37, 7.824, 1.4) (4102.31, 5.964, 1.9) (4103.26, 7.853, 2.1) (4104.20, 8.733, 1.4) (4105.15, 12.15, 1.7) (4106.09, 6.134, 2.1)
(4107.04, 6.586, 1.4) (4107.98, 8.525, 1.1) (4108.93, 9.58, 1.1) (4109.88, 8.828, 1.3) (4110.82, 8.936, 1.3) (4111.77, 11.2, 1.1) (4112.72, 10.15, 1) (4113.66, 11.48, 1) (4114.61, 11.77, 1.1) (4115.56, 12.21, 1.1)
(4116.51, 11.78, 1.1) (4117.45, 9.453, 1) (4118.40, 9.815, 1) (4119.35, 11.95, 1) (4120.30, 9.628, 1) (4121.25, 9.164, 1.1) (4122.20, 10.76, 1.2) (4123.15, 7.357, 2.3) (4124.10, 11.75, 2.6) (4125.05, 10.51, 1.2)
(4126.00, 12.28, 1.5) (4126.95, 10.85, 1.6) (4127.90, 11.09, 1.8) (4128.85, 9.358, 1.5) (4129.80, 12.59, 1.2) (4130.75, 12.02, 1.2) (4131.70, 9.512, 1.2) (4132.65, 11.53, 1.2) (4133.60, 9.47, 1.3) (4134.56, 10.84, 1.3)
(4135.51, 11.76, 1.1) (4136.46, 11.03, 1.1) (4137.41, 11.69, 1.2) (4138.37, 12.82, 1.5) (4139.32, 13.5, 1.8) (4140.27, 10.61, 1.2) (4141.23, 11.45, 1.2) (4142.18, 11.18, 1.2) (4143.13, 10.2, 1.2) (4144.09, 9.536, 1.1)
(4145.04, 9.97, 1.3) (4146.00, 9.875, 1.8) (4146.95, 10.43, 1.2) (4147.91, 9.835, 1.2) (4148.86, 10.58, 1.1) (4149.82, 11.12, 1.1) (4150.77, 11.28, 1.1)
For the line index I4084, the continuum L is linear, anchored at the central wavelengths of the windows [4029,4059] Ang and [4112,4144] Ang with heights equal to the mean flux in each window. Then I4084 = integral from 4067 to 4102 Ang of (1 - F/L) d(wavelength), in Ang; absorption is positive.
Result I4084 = 1.2 Ang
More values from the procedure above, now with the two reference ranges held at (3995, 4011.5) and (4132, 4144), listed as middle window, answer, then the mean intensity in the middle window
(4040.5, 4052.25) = -0.4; 11.3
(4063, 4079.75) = 0.7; 10.5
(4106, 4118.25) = 1.4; 9.86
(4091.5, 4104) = 2.0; 9.36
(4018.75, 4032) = -0.9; 11.5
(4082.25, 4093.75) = -0.8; 11.8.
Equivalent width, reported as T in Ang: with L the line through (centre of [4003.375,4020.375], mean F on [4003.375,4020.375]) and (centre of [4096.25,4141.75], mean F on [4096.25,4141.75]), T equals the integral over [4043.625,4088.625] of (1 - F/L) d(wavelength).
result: -2.38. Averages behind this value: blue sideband 10.7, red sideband 10.2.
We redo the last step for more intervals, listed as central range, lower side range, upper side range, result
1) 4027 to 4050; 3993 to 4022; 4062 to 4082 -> -1.0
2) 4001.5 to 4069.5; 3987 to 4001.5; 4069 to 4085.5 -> -0.9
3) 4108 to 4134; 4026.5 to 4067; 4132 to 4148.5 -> 1.0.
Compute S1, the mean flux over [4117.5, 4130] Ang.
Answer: 10.5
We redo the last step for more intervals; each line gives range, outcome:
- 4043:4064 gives 11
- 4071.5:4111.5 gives 10.2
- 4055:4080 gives 10.6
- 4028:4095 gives 11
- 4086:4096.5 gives 11.2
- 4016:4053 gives 11.3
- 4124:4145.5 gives 11.1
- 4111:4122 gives 10.7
